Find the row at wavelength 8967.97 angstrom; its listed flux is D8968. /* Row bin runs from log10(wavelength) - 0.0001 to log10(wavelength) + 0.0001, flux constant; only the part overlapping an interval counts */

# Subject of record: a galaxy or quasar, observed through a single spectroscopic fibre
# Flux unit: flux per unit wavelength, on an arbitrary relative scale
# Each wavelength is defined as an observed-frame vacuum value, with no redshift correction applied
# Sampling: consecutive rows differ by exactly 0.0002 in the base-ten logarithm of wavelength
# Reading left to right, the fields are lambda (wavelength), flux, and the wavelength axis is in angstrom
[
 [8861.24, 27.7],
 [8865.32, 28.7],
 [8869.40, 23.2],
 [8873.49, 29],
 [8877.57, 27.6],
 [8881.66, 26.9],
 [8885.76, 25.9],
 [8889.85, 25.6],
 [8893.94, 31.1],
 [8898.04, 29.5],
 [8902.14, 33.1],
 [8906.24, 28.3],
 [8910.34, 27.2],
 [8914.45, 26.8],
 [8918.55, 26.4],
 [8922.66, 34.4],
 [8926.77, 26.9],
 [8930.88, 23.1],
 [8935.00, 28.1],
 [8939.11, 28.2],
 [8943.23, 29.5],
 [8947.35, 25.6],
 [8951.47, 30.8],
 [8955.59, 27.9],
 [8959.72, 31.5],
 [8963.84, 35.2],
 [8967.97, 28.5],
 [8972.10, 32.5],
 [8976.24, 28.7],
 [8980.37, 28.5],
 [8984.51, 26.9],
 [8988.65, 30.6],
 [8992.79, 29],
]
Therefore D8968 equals 28.5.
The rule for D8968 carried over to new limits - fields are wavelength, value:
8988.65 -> 30.6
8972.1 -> 32.5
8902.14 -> 33.1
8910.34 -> 27.2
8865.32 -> 28.7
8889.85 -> 25.6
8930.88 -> 23.1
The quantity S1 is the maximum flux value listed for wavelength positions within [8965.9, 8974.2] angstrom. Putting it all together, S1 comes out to 32.5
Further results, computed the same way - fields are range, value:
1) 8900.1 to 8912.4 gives 33.1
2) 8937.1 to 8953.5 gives 30.8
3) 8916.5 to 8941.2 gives 34.4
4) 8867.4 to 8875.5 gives 29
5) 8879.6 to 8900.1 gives 31.1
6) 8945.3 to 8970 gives 35.2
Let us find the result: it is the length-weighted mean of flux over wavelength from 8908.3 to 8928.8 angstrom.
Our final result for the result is 28.3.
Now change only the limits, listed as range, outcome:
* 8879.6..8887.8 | 26.4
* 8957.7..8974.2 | 31.9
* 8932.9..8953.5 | 28.4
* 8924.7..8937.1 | 26.1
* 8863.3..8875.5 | 27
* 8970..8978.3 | 30.6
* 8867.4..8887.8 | 26.5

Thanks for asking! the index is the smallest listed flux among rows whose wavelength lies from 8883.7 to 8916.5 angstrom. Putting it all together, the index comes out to 25.6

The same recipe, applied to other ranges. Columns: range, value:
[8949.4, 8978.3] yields 27.9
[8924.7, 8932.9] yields 23.1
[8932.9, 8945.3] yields 28.1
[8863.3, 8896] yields 23.2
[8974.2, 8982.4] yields 28.5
